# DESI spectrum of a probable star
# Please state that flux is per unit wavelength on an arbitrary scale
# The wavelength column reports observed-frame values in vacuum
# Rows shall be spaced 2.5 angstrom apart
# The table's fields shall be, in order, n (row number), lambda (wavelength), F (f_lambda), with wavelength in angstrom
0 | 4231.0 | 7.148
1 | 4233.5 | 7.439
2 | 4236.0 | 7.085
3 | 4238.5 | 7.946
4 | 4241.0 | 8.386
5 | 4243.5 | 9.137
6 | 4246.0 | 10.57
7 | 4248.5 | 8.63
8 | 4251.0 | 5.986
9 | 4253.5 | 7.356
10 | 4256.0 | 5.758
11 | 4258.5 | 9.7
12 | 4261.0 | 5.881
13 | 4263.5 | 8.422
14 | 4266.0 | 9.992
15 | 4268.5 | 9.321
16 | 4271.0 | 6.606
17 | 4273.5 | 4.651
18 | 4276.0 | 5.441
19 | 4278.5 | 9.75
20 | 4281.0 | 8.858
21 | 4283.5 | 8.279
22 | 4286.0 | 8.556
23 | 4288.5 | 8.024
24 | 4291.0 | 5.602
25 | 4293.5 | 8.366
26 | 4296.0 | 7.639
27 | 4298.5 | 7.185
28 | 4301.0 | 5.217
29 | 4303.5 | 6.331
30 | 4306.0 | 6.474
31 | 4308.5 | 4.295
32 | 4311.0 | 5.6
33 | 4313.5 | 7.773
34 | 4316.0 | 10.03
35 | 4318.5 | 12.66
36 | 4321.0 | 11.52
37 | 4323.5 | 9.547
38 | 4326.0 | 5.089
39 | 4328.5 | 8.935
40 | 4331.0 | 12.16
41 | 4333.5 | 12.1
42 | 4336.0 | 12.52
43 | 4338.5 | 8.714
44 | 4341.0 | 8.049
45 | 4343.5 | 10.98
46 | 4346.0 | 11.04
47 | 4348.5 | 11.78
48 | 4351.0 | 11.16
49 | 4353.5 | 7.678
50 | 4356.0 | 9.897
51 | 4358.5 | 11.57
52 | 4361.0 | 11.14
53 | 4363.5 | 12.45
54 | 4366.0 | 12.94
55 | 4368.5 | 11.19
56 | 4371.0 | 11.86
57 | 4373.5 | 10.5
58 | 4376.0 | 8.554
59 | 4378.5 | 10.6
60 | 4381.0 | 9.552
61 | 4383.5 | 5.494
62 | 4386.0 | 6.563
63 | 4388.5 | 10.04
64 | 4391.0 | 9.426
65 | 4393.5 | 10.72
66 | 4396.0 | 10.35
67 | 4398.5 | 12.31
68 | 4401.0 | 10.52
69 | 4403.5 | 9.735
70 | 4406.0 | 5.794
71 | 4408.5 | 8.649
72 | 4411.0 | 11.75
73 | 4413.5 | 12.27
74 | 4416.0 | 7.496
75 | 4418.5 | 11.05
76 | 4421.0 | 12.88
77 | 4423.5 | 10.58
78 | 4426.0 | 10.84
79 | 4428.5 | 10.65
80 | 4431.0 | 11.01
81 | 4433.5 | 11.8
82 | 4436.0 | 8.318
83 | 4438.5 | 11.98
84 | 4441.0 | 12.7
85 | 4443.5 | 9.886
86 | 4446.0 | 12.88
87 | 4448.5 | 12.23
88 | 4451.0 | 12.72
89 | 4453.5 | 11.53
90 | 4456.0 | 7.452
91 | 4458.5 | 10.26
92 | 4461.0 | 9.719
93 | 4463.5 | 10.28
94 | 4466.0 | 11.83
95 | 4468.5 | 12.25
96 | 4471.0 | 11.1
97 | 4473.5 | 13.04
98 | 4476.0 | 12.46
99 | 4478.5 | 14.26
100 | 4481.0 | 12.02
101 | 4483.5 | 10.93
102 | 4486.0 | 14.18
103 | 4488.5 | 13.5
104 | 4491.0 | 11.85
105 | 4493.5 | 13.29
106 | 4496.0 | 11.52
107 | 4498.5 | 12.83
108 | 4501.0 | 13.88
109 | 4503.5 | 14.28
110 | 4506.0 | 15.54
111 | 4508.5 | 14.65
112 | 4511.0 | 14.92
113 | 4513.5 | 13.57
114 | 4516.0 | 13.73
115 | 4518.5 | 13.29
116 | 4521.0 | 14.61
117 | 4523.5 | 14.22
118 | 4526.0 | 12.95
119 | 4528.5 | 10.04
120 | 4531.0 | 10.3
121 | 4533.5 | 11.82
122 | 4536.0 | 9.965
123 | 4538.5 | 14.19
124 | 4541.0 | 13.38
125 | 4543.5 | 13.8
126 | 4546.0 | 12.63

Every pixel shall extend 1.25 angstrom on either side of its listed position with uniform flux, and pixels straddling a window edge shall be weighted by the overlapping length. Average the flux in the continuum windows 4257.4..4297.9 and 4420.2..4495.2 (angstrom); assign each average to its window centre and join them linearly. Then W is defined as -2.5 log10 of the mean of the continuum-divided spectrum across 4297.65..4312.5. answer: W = 0.390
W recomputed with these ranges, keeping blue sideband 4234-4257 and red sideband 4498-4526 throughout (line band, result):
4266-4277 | 0.218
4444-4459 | 0.140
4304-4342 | 0.086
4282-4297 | 0.149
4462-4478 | 0.107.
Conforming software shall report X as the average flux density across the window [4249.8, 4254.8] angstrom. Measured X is 6.67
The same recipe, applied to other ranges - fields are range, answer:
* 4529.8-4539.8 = 11.6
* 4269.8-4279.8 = 6.62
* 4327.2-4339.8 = 10.9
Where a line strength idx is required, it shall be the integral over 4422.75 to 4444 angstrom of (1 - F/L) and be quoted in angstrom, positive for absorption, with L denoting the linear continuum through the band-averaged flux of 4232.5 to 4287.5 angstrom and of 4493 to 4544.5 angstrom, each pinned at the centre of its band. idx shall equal 1.0 angstrom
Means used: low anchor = 7.9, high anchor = 13.2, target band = 10.9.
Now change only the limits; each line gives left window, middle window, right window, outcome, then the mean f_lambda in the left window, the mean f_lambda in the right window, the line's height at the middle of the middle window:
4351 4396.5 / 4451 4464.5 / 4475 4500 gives 2.13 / 10.1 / 12.7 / 12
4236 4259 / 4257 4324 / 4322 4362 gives 8.82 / 8.05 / 10.1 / 9.01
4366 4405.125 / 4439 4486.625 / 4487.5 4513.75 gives 2.89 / 9.89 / 13.6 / 12.4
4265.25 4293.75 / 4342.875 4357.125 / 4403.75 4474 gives -2.09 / 7.73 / 10.8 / 9.08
